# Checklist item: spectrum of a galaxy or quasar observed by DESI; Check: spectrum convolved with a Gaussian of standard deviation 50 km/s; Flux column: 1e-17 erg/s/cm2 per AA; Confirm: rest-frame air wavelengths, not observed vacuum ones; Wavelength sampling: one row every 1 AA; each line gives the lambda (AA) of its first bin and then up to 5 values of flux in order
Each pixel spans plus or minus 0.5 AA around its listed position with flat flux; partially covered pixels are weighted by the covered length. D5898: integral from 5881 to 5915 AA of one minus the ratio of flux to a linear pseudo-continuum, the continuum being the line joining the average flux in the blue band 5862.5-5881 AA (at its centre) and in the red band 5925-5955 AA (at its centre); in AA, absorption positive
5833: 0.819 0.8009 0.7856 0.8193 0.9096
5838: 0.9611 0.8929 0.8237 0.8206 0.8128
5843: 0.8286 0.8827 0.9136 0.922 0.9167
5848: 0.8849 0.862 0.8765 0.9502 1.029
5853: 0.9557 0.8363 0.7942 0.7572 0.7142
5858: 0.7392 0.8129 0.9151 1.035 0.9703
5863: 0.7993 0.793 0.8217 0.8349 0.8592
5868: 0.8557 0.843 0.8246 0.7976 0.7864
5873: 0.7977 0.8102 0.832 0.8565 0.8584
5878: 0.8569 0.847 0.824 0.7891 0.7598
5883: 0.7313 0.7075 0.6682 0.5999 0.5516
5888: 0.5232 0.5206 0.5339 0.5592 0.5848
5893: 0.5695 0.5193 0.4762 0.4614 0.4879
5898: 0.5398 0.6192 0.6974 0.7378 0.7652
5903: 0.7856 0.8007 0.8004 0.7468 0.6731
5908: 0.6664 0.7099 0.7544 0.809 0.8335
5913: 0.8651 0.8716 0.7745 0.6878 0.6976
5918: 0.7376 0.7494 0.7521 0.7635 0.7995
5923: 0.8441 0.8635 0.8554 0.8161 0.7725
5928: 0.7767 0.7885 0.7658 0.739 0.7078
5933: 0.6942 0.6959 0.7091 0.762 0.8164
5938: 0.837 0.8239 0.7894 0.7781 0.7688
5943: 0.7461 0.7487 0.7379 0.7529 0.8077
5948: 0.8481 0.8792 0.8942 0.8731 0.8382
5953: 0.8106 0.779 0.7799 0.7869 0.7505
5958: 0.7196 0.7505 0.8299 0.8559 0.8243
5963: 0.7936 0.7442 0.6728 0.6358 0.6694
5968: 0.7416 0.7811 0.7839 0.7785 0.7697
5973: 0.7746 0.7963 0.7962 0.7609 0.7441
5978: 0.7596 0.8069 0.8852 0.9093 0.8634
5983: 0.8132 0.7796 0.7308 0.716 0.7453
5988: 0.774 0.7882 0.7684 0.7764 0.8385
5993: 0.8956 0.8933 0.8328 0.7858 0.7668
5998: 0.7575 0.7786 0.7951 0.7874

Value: 5.97 AA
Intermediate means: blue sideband 0.827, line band 0.668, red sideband 0.786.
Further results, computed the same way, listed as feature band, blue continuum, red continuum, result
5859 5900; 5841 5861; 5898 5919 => 4.3 AA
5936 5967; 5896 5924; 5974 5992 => -0.8 AA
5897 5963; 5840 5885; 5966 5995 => 3.2 AA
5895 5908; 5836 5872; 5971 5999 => 2.6 AA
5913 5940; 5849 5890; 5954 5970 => 0.0 AA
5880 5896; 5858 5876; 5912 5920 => 4.0 AA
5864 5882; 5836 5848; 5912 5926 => 0.4 AA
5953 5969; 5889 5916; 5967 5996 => 0.1 AA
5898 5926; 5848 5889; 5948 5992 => 1.3 AA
